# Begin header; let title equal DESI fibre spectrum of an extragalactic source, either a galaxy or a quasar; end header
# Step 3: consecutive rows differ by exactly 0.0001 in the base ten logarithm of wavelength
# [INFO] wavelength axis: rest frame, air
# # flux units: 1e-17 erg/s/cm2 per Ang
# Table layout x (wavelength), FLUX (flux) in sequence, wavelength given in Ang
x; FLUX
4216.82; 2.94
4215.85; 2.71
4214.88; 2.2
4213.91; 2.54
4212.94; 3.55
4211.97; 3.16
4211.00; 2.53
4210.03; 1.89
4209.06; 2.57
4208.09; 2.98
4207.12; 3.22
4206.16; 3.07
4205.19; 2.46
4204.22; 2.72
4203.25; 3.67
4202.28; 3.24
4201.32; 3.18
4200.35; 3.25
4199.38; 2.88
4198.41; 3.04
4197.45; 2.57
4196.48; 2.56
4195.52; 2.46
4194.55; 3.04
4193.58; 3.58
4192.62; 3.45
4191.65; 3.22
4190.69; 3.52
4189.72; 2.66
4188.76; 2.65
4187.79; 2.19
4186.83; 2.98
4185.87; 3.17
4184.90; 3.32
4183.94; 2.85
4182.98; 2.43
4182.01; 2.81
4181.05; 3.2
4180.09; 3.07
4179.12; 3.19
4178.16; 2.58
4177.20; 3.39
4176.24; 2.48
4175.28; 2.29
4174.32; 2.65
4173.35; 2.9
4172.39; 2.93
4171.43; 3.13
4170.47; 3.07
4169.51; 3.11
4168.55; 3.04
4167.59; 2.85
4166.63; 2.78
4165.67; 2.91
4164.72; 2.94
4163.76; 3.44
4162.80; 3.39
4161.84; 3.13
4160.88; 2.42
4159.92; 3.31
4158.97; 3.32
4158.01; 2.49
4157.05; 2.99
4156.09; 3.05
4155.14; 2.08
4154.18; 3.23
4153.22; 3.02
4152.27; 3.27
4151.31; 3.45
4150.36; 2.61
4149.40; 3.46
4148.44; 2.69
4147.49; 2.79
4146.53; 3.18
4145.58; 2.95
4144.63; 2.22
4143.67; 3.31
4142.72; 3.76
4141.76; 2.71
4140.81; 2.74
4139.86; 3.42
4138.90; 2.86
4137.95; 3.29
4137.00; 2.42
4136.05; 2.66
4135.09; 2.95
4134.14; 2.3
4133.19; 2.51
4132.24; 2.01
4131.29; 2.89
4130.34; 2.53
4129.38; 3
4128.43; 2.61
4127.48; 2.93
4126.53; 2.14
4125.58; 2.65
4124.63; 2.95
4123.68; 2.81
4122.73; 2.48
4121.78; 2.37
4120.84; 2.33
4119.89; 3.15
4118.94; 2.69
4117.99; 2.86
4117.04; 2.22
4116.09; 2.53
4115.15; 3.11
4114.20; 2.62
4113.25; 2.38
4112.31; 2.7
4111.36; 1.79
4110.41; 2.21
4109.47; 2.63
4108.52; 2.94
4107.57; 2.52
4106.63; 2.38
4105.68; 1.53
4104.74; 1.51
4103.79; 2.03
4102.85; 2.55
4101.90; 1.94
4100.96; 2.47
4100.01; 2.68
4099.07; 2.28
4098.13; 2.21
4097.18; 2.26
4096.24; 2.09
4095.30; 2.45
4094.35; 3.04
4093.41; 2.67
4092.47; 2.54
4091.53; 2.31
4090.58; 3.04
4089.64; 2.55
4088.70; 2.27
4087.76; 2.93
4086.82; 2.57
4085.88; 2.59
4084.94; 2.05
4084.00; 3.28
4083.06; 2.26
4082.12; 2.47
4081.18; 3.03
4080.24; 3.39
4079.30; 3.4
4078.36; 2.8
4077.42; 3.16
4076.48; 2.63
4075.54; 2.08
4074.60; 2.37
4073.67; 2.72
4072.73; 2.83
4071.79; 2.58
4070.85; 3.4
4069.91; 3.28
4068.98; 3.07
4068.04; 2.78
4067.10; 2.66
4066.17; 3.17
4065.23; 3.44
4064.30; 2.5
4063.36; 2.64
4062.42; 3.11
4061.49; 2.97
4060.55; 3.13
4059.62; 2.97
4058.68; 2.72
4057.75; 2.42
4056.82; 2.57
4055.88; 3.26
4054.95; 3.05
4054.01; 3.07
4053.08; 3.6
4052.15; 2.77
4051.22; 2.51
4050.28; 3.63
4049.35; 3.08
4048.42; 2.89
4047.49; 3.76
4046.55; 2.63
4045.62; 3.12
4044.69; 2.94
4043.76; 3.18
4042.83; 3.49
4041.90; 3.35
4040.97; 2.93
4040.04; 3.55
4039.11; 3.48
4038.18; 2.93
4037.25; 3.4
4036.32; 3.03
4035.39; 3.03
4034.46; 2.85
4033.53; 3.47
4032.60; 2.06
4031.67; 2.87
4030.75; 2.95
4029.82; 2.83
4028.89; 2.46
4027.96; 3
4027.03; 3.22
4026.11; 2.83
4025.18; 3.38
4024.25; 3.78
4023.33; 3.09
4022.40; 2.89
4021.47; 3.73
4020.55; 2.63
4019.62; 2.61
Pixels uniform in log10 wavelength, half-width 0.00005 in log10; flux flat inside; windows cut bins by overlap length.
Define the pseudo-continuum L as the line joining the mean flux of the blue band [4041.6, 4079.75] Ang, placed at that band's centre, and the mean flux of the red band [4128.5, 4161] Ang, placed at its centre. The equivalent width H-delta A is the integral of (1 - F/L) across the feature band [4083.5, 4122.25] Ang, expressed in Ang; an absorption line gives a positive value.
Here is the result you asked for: 6.0 Ang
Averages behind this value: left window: 2.97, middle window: 2.47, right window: 2.88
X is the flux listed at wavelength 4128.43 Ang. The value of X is 2.61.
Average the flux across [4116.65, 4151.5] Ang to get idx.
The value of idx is 2.78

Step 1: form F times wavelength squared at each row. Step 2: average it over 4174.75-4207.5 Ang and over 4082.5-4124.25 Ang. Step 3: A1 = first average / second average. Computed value 1.24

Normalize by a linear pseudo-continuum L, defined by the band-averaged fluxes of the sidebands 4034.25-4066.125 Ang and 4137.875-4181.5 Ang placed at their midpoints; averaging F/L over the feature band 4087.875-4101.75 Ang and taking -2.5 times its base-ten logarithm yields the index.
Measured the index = 0.213 mag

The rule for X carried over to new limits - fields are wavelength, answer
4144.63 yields 2.22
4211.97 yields 3.16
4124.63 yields 2.95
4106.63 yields 2.38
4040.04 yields 3.55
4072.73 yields 2.83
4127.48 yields 2.93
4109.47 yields 2.63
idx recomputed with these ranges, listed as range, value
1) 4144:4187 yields 2.95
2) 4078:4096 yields 2.71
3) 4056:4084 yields 2.86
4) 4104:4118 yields 2.37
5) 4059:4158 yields 2.7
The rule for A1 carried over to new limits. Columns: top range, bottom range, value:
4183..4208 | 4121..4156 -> 1.09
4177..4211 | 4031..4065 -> 1.04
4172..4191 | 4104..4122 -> 1.21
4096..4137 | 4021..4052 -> 0.83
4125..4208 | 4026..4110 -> 1.10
